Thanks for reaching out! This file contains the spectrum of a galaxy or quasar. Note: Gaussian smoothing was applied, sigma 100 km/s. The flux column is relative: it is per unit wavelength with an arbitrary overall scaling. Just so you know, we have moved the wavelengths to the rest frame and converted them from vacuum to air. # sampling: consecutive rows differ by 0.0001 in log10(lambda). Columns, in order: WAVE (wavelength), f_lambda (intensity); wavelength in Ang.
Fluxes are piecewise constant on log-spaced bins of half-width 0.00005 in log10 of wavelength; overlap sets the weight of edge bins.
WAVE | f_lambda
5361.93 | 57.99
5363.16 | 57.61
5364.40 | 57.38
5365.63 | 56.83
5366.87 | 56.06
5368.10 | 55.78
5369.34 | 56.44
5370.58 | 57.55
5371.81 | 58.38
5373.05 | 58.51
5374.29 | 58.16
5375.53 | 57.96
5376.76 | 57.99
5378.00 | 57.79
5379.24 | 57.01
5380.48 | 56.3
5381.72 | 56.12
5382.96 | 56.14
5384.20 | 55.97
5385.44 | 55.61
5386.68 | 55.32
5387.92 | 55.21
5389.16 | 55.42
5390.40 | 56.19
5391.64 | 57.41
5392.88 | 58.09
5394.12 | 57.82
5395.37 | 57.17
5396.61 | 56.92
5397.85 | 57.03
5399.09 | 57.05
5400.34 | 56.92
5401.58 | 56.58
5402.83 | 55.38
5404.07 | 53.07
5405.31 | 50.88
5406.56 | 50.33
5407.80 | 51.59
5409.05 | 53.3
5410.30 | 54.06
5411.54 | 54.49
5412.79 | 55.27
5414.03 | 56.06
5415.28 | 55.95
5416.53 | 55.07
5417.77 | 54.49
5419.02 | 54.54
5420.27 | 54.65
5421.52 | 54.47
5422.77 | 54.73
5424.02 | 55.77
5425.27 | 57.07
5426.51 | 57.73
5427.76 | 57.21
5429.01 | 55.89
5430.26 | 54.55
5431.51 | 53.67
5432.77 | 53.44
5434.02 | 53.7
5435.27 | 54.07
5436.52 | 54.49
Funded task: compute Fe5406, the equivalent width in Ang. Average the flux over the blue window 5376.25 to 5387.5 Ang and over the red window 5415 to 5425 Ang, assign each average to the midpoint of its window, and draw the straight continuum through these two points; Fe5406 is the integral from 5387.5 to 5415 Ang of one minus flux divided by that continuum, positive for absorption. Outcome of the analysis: 0.2 Ang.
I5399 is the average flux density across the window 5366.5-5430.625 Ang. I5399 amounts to 55.9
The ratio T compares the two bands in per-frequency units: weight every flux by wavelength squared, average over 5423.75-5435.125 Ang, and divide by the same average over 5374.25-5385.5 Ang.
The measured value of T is 0.99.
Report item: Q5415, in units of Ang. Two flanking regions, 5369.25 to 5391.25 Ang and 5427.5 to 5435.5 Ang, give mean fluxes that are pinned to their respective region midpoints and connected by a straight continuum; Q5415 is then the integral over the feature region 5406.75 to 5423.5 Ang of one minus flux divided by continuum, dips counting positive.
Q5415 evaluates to 0.3 Ang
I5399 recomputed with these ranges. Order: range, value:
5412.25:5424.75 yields 55.1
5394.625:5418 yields 54.8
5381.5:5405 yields 56.2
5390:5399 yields 57.3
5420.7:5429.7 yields 56.1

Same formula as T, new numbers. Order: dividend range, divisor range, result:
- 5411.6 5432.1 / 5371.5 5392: 0.99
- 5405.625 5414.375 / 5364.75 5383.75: 0.95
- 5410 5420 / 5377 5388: 0.99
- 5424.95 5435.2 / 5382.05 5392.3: 1.00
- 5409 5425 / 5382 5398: 0.98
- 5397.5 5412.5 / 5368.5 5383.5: 0.96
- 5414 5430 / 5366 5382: 0.99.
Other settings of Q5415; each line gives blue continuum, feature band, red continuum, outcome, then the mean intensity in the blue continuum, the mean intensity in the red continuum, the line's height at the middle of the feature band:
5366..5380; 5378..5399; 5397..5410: -0.3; 57.4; 54.2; 55.8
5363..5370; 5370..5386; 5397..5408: -0.4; 56.6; 54.5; 55.9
